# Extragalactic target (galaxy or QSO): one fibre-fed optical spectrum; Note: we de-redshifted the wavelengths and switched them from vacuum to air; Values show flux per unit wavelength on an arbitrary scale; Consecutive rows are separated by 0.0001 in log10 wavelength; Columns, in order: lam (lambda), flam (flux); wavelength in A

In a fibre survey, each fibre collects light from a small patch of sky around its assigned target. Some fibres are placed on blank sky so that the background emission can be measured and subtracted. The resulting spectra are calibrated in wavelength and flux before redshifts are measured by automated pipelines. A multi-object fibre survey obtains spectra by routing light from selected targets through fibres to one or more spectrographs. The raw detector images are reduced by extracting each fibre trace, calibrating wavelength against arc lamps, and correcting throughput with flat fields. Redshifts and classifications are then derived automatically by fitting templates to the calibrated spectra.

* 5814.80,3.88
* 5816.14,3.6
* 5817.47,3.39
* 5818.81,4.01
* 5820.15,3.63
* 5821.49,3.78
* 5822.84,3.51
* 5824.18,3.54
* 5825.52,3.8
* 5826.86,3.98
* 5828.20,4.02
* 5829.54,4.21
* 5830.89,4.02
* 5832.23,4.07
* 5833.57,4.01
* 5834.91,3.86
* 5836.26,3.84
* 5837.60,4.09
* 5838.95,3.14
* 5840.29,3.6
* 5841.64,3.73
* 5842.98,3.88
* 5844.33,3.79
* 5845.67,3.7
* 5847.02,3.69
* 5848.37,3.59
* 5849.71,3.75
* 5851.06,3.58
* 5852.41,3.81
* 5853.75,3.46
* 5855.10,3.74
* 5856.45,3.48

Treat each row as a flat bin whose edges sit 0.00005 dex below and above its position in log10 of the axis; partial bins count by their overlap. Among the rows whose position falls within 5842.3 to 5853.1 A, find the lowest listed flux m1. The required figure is 3.58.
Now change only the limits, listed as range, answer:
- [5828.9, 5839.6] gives 3.14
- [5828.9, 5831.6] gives 4.02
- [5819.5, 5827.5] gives 3.51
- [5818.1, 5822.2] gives 3.63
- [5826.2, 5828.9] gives 3.98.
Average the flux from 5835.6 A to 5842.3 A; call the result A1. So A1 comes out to 3.68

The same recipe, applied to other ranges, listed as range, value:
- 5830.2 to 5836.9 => 3.96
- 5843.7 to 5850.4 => 3.7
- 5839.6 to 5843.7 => 3.73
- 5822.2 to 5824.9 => 3.53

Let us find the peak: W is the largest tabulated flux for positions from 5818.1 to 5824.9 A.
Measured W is 4.01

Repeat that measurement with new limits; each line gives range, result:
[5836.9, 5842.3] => 4.09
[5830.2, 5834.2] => 4.07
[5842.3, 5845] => 3.88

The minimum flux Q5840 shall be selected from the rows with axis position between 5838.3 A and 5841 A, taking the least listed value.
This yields 3.14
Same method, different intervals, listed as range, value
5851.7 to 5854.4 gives 3.46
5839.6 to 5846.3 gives 3.6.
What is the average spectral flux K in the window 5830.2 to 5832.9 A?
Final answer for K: 4.04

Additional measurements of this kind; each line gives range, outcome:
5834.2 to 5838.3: 3.92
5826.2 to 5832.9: 4.06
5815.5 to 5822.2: 3.68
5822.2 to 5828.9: 3.78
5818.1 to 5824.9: 3.69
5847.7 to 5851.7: 3.64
